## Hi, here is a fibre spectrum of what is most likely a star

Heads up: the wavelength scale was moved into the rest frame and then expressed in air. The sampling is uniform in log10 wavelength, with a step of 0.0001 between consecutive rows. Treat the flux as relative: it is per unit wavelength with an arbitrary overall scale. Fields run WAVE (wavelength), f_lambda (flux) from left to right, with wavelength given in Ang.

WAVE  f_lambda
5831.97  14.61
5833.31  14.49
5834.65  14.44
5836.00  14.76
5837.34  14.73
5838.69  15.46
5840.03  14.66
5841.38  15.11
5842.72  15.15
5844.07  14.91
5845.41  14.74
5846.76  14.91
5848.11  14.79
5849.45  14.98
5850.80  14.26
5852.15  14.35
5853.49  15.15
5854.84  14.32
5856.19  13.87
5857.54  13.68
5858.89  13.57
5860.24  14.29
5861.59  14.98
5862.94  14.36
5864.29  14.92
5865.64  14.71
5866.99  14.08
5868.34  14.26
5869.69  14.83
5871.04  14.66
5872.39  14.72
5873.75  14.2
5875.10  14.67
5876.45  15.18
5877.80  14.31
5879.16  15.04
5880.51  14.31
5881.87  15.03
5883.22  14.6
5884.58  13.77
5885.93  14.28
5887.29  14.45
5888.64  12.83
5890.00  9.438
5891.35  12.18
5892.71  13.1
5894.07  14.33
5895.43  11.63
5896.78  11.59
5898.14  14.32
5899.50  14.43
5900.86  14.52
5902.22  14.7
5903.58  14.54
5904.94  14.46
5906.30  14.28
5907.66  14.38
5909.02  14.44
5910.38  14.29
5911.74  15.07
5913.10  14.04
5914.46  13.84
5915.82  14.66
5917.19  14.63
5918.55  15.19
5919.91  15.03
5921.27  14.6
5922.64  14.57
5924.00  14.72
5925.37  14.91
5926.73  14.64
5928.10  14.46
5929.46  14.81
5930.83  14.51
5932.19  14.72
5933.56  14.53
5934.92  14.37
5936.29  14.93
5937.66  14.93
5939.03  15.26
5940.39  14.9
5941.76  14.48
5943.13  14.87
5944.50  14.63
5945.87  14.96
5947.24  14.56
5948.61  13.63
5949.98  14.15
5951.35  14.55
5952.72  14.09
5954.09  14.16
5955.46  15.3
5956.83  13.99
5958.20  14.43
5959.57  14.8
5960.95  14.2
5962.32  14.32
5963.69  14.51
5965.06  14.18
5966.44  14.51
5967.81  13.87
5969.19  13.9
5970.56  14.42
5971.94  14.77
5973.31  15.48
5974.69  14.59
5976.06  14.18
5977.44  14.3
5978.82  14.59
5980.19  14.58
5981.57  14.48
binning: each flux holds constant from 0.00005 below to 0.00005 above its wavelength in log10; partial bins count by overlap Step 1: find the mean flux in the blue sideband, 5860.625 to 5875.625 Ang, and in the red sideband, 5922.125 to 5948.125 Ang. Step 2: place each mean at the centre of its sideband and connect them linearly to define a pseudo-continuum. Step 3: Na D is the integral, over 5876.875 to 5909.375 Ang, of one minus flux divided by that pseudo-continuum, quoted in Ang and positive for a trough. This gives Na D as 1.9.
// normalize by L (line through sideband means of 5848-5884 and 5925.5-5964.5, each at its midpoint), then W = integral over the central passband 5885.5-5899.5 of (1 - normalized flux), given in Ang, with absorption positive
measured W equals 1.6 Ang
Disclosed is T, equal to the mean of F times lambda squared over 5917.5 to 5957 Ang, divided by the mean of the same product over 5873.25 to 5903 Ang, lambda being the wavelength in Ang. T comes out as 1.1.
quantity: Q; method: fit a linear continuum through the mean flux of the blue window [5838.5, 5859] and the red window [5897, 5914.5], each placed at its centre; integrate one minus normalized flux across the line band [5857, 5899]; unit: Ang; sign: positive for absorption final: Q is 1.6 Ang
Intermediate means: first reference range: 14.6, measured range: 13.9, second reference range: 14.4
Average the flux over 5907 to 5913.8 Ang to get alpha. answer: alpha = 14.5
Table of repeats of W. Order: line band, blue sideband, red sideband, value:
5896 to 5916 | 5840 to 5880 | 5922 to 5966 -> 0.5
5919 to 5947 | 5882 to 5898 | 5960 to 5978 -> -1.9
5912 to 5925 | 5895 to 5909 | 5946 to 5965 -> -0.5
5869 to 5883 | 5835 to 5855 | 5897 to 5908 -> -0.1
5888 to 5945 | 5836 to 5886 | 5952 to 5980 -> 1.2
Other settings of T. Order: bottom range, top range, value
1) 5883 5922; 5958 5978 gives 1.06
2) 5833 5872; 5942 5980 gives 1.03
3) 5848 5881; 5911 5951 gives 1.03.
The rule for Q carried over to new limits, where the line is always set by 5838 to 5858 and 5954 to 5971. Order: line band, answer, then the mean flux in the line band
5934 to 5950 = -0.3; 14.7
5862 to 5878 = 0.0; 14.6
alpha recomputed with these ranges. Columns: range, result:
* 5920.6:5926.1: 14.7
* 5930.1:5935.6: 14.5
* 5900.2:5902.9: 14.6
